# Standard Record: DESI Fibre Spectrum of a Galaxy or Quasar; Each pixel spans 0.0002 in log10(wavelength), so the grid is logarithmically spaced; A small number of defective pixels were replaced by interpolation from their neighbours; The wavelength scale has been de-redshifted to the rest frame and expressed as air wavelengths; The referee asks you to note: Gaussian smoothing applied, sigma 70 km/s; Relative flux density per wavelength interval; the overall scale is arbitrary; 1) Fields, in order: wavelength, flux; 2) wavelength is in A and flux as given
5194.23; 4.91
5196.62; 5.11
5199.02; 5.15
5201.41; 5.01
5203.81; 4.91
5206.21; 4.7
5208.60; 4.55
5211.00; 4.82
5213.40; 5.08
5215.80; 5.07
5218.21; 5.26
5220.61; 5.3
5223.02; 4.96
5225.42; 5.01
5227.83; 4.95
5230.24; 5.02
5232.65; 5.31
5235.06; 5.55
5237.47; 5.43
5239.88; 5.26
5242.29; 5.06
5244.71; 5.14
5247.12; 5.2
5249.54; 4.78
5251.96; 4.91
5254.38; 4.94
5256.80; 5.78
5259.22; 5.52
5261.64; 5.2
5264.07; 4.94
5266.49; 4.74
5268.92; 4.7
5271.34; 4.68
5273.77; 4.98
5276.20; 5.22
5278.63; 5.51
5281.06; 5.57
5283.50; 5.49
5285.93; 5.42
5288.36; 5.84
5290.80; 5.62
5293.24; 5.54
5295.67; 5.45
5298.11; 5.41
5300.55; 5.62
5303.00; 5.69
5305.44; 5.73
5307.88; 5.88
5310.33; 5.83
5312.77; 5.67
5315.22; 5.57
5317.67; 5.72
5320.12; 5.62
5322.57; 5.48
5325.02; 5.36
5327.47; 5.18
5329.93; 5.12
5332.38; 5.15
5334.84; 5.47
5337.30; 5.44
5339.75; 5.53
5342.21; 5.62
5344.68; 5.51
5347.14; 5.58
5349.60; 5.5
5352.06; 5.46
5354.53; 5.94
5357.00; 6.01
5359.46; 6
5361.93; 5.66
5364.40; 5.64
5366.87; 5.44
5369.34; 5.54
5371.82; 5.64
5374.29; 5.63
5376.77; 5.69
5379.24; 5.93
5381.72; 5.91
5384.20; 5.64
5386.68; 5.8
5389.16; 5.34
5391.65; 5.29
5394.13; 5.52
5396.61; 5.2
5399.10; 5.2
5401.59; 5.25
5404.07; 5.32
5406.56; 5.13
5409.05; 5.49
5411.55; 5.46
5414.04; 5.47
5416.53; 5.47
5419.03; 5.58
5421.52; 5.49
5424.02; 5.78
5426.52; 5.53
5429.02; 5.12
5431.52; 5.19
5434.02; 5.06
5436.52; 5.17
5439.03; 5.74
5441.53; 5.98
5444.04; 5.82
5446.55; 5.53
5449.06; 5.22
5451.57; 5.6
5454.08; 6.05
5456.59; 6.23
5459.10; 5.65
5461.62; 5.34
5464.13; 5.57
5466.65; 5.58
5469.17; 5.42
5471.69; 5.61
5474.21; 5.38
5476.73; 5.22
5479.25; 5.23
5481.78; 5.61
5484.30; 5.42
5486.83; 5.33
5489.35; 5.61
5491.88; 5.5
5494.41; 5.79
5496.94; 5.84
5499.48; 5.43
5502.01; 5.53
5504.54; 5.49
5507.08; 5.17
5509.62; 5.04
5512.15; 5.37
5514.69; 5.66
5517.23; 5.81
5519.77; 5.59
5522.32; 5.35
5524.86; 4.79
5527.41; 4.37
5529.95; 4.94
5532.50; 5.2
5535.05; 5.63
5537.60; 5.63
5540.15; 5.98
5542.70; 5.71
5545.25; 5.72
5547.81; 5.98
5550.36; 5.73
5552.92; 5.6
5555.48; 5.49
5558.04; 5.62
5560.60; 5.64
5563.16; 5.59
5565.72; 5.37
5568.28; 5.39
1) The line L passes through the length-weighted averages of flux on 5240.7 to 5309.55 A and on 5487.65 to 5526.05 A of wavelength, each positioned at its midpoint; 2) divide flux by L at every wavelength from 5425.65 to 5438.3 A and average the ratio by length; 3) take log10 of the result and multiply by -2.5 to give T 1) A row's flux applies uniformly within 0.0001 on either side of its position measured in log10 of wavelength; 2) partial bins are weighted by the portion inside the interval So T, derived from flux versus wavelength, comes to 0.038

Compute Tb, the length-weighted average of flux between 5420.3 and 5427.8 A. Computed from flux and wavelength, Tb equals 5.59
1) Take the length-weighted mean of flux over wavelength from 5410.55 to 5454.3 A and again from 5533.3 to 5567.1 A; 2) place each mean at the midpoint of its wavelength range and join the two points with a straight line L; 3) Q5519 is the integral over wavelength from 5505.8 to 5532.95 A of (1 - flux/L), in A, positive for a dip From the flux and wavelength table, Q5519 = 2.0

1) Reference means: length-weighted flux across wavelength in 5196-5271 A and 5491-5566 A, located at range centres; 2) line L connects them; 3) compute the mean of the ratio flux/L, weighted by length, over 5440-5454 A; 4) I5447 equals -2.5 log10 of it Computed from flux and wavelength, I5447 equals -0.06 mag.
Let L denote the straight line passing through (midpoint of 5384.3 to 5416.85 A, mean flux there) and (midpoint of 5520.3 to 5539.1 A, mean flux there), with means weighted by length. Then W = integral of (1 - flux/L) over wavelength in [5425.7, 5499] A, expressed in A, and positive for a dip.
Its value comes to -3.5 A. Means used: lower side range 5.39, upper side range 5.16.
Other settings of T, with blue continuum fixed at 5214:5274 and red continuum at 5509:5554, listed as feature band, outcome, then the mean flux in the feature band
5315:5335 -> -0.039 mag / 5.4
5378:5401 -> -0.049 mag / 5.53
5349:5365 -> -0.101 mag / 5.76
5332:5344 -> -0.049 mag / 5.46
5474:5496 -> -0.013 mag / 5.47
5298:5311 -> -0.105 mag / 5.71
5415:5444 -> -0.029 mag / 5.48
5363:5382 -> -0.080 mag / 5.67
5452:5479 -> -0.043 mag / 5.59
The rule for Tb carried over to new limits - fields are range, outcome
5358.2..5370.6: 5.66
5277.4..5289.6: 5.57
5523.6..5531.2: 4.7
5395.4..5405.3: 5.24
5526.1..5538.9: 5.15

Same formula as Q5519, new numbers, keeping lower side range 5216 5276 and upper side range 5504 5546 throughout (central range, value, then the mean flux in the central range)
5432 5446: -0.6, 5.53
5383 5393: -0.5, 5.52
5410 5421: -0.5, 5.49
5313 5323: -0.8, 5.61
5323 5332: -0.1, 5.24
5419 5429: -0.5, 5.54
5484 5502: -0.7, 5.56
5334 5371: -2.9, 5.62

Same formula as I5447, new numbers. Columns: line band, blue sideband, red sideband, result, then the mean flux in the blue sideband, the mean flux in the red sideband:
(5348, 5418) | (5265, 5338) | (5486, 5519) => -0.02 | 5.42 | 5.51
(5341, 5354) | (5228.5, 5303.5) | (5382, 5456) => -0.03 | 5.27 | 5.48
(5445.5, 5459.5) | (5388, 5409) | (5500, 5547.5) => -0.08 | 5.29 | 5.4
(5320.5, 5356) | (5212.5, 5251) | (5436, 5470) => -0.01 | 5.15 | 5.65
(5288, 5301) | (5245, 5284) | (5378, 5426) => -0.07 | 5.13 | 5.49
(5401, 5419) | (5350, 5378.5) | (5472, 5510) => 0.04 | 5.69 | 5.45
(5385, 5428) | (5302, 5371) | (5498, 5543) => 0.01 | 5.58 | 5.37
